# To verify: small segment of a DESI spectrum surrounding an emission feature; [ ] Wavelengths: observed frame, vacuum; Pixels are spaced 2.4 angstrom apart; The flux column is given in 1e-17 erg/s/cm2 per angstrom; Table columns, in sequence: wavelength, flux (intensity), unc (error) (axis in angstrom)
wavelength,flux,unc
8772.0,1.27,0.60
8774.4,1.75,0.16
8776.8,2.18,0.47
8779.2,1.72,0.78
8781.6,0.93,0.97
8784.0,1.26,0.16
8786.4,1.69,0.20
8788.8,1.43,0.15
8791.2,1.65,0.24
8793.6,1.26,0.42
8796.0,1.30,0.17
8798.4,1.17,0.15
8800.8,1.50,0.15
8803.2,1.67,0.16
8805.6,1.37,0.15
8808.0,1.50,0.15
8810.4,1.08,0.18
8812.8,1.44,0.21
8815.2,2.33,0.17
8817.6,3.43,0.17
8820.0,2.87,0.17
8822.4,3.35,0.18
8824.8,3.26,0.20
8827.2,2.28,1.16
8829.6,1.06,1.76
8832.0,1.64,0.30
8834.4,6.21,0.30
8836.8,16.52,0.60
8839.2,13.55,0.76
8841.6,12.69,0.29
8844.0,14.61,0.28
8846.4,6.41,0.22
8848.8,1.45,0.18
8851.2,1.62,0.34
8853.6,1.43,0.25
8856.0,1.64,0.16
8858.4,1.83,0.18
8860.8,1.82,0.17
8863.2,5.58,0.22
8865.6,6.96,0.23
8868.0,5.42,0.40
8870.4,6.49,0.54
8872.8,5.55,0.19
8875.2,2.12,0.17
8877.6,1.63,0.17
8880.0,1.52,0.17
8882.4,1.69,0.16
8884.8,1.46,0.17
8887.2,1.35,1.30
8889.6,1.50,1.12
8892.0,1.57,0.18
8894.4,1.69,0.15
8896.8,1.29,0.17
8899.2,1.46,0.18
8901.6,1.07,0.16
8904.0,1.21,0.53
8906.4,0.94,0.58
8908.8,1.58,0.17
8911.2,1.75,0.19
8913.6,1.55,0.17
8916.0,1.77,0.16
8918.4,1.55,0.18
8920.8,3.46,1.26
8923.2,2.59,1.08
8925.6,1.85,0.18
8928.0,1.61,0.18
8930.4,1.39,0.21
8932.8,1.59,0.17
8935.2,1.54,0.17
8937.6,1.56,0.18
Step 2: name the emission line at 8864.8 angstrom [N II] 6583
